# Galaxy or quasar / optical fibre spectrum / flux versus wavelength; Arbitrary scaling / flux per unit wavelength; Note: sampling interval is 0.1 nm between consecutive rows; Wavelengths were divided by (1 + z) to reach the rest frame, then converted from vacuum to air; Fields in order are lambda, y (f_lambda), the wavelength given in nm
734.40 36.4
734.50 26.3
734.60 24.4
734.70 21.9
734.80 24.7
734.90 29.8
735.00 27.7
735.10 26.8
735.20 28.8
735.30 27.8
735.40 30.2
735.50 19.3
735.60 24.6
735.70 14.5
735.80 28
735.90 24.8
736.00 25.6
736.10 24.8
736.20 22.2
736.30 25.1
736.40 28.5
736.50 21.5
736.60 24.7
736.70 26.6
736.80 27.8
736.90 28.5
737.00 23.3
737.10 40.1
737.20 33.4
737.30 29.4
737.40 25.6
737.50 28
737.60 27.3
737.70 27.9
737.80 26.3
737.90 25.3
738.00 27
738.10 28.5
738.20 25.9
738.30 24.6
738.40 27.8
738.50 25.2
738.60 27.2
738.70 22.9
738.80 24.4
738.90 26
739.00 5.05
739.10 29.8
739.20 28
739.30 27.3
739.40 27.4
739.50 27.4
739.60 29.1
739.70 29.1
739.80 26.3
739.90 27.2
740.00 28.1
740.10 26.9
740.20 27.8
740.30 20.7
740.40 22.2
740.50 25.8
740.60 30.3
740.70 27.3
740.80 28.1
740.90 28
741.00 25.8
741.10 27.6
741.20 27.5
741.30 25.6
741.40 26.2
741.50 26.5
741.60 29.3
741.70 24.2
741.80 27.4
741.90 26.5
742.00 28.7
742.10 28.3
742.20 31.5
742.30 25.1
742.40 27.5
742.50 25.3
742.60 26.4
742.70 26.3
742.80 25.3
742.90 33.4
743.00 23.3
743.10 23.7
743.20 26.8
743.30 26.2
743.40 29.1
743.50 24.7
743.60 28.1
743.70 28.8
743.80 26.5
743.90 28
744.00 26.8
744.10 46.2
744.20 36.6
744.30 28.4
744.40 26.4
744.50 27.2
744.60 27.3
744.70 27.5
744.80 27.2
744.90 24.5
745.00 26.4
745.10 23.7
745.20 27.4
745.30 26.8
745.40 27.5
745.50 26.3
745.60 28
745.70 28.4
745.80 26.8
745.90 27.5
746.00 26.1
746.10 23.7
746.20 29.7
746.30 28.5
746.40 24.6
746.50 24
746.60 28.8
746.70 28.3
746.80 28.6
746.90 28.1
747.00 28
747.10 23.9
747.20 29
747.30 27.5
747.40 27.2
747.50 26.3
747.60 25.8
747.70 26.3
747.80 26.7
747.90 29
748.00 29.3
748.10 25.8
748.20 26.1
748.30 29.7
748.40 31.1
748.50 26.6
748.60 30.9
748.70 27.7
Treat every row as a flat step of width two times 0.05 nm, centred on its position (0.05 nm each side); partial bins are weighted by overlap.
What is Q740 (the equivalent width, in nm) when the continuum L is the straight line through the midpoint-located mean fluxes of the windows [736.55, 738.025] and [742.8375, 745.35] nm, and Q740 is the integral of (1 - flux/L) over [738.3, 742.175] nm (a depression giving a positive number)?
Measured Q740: 0.244 nm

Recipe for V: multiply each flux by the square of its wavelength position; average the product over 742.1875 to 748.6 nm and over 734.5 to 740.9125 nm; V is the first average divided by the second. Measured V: 1.1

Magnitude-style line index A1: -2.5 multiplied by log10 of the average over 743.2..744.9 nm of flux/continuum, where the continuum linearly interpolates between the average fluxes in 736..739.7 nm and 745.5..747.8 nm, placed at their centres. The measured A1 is -0.08 mag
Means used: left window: 26.4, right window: 27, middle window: 28.9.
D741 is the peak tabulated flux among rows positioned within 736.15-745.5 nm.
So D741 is 46.2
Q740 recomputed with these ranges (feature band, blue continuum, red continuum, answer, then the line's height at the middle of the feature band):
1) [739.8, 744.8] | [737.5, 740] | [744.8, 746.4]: -0.21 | 26.4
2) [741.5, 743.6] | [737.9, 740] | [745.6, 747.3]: -0.04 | 26.5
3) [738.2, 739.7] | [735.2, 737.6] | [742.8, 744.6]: 0.10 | 27.2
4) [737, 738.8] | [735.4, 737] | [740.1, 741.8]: -0.17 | 25.3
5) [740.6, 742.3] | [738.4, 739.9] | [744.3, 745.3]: -0.10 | 25.9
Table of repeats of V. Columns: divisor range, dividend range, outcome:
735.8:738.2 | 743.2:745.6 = 1.06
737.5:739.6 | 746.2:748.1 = 1.08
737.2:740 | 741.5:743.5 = 1.04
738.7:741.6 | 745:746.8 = 1.04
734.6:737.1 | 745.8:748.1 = 1.09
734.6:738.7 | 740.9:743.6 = 1.04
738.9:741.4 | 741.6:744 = 1.04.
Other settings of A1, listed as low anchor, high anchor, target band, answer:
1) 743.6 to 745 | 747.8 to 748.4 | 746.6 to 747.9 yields 0.04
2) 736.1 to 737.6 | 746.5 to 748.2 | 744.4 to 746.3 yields 0.02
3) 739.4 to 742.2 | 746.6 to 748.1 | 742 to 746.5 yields -0.01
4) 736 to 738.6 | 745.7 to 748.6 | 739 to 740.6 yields 0.03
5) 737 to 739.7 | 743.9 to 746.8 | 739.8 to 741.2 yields 0.02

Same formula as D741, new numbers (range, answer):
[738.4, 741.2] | 30.3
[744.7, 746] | 28.4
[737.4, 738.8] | 28.5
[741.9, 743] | 33.4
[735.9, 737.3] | 40.1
